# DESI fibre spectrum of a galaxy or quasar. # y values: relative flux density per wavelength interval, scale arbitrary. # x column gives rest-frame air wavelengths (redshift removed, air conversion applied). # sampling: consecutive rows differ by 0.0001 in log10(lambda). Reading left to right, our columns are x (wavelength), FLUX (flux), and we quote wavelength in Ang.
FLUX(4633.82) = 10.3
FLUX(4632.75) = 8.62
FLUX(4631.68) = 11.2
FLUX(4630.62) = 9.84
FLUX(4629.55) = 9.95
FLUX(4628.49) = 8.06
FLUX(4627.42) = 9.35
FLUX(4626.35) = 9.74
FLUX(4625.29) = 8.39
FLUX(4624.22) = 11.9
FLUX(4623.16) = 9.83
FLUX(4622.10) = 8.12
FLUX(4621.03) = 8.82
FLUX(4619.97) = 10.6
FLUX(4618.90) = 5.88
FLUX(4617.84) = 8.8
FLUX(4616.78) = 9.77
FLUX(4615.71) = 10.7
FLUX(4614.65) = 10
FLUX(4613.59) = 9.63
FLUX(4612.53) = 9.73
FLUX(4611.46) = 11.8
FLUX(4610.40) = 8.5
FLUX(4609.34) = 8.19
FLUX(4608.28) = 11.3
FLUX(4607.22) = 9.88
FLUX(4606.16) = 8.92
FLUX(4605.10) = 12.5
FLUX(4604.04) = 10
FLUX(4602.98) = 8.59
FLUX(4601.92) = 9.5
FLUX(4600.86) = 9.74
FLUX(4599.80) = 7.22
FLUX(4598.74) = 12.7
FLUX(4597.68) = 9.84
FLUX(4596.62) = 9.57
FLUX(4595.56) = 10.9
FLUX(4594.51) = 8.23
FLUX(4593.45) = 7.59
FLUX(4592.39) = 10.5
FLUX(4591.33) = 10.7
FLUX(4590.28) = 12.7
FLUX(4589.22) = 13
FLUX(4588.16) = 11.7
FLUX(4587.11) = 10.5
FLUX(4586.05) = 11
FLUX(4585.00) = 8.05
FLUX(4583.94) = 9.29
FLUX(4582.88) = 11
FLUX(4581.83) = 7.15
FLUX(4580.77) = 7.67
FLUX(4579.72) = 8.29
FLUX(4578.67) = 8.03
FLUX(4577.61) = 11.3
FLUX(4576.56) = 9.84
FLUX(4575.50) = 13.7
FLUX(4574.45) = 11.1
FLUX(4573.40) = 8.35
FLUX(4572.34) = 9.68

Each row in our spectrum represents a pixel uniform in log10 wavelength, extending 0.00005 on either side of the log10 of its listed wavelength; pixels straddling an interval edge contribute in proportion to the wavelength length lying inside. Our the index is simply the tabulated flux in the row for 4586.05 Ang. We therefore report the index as 11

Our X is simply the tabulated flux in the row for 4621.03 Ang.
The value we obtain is 8.82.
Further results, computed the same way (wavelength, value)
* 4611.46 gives 11.8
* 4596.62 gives 9.57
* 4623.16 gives 9.83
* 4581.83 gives 7.15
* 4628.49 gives 8.06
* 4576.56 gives 9.84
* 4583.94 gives 9.29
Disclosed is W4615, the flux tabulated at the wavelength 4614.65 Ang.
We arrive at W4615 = 10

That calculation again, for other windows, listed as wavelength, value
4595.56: 10.9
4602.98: 8.59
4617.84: 8.8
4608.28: 11.3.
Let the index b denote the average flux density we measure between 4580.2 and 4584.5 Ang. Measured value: 8.76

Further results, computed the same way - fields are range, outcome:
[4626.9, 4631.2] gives 9.33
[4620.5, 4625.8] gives 9.42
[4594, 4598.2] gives 9.65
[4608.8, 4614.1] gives 9.57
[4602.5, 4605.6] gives 10.4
